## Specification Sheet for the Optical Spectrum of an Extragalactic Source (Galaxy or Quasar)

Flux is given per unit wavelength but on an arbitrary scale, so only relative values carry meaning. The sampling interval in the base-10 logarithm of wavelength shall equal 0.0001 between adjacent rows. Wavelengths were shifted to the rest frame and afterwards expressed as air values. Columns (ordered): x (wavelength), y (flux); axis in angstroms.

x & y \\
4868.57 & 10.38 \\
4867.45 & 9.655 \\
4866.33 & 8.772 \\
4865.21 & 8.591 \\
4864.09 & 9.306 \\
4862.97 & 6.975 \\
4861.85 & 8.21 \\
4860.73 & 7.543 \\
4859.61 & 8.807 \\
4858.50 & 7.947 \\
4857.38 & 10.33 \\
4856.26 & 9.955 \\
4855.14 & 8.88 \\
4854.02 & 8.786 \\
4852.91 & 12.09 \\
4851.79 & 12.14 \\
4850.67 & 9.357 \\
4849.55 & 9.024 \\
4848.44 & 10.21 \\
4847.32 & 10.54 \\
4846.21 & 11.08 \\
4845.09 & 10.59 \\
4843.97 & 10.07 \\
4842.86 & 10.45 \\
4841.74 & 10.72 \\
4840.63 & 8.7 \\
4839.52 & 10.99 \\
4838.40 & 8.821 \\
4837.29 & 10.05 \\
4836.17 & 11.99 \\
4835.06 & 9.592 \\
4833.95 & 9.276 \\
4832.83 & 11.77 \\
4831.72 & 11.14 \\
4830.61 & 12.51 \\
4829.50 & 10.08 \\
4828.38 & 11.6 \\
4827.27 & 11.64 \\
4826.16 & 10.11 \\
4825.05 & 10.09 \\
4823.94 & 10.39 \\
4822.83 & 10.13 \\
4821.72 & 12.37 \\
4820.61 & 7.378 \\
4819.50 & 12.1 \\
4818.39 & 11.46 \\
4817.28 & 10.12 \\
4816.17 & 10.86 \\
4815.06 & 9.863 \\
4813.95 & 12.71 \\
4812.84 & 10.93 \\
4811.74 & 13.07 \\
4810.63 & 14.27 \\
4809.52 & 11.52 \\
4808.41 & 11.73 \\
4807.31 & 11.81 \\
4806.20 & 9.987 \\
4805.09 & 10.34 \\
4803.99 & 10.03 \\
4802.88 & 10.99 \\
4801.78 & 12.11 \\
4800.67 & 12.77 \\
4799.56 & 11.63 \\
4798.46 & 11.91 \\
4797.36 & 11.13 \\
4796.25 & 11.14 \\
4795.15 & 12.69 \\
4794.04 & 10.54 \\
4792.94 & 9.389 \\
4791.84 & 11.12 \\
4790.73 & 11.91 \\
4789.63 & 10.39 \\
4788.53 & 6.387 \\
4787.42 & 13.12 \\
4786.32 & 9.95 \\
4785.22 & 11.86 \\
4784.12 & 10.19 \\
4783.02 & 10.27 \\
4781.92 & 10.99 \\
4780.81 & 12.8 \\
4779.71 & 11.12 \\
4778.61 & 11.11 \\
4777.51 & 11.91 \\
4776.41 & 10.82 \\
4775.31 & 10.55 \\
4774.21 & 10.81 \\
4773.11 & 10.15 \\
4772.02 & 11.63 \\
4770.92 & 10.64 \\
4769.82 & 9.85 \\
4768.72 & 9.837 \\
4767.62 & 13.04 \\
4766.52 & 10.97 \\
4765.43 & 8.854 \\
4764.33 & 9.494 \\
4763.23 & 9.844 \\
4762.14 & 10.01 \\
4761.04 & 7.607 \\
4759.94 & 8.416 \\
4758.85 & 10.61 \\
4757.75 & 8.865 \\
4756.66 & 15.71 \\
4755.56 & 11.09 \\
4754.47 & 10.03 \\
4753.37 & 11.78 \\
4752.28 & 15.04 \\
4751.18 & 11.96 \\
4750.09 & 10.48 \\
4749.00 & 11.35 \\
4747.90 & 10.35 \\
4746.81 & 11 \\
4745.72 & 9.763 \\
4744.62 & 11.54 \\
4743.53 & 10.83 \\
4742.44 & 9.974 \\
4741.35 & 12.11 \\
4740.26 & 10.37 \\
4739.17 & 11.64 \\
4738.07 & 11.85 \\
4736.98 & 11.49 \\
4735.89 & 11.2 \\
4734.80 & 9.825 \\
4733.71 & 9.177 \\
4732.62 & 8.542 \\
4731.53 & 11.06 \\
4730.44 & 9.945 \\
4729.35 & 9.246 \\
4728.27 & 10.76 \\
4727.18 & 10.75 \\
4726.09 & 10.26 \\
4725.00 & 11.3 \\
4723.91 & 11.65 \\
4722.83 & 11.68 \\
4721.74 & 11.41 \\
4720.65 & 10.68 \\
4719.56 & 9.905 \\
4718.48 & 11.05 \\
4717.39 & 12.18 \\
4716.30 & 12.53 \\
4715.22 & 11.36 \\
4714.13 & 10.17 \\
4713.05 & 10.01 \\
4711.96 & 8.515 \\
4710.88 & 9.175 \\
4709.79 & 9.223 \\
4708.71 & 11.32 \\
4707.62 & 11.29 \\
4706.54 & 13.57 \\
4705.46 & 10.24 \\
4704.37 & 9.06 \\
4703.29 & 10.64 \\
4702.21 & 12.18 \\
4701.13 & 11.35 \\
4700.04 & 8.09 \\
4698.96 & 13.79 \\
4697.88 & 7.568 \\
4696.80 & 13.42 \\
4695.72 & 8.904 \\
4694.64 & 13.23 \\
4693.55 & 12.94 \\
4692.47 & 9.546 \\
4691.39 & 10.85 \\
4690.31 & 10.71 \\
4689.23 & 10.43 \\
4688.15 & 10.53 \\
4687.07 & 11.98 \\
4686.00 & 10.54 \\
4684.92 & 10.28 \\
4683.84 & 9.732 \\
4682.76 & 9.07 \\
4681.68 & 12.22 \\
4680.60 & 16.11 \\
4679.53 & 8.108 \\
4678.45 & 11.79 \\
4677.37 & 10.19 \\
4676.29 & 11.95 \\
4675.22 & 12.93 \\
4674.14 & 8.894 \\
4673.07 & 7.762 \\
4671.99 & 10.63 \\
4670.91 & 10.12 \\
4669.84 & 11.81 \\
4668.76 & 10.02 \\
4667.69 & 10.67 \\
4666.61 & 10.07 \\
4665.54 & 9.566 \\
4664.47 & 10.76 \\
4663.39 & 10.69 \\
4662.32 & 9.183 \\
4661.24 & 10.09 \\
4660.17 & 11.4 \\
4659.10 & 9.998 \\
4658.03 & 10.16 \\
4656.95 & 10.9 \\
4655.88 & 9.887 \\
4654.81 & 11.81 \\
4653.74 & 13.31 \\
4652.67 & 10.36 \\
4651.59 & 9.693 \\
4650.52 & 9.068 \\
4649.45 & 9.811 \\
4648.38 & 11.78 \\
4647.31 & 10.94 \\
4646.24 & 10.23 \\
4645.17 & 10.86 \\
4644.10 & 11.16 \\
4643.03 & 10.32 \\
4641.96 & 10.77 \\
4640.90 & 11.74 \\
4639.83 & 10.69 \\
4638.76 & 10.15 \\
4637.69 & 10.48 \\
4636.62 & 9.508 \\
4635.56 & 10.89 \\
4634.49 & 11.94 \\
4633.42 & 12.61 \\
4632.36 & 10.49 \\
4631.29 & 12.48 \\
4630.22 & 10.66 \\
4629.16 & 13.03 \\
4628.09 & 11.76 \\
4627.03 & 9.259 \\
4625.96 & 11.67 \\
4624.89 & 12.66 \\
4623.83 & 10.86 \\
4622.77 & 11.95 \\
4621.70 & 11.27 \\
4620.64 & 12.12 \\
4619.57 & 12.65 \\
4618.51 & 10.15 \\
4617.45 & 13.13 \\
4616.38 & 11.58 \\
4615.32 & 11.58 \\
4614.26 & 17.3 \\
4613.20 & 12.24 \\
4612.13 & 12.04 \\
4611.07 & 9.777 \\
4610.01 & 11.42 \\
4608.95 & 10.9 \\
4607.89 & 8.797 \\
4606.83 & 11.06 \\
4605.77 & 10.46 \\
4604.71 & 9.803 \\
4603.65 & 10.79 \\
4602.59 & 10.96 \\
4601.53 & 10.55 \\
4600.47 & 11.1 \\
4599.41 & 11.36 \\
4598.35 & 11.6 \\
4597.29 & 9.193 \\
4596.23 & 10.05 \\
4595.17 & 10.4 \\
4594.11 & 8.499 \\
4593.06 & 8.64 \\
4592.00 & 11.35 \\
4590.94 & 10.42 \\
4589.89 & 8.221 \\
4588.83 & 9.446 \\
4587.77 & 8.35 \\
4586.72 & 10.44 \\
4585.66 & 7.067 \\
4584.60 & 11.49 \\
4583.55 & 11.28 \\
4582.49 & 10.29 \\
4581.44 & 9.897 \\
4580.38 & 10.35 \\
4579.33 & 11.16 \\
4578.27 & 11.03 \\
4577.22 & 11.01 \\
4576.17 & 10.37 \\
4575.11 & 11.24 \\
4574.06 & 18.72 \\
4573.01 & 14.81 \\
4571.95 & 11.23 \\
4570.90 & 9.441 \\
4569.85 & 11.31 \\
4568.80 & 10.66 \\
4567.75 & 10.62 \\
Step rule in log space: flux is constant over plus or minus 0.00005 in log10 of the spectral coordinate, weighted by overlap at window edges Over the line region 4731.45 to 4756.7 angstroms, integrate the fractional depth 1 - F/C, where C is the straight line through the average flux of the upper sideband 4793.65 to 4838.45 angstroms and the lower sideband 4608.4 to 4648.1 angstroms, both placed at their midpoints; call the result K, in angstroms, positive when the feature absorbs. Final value 0.3 angstroms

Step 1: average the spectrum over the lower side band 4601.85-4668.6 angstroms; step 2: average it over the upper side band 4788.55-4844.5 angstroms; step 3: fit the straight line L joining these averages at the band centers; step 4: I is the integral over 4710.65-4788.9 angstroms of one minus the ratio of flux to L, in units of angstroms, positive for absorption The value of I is 1.6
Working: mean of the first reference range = 11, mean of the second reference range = 10.9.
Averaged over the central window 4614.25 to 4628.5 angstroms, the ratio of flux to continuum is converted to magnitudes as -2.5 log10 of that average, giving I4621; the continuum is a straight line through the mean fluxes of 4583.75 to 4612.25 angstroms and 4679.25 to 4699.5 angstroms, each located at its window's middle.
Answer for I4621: -0.14 mag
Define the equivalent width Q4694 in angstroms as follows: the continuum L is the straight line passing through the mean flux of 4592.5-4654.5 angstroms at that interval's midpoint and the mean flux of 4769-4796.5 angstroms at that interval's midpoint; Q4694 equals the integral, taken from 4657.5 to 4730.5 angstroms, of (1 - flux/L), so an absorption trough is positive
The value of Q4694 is 1.61 angstroms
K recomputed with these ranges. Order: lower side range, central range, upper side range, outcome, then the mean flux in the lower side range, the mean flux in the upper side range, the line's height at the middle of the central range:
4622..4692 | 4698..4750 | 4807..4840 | 0.8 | 10.8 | 11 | 10.9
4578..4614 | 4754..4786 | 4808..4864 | -0.8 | 10.4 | 10.4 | 10.4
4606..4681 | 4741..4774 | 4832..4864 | -1.3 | 11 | 9.82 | 10.4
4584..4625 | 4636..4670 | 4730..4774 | 0.7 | 10.8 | 10.7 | 10.8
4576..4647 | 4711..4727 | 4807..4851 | -0.1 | 10.9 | 10.8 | 10.8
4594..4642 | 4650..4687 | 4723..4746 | 1.3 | 11.2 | 10.7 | 11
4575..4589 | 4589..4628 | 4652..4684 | -2.3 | 10.2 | 10.7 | 10.4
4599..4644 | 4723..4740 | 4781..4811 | 0.9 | 11.3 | 11.1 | 11.2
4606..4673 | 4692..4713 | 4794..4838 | 0.6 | 11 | 11.1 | 11.1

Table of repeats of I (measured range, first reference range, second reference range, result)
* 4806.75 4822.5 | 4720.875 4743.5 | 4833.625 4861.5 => -2.0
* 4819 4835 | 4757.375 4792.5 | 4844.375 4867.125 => -1.5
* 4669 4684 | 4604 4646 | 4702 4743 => 0.2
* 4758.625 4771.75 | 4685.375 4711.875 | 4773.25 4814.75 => 1.4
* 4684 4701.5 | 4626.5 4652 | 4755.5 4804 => 0.0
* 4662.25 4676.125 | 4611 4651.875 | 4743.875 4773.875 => 1.0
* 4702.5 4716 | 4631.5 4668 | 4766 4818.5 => 0.5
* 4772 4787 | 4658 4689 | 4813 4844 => -0.6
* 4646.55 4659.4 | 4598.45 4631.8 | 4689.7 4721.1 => 0.6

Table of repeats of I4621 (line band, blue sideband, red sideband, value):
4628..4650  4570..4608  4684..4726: -0.03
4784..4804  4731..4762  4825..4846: -0.04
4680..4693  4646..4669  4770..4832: -0.04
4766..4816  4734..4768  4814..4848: -0.04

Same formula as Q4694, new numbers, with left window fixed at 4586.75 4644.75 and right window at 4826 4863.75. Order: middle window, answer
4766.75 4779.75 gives -0.77 angstroms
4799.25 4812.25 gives -1.88 angstroms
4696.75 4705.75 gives 0.05 angstroms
